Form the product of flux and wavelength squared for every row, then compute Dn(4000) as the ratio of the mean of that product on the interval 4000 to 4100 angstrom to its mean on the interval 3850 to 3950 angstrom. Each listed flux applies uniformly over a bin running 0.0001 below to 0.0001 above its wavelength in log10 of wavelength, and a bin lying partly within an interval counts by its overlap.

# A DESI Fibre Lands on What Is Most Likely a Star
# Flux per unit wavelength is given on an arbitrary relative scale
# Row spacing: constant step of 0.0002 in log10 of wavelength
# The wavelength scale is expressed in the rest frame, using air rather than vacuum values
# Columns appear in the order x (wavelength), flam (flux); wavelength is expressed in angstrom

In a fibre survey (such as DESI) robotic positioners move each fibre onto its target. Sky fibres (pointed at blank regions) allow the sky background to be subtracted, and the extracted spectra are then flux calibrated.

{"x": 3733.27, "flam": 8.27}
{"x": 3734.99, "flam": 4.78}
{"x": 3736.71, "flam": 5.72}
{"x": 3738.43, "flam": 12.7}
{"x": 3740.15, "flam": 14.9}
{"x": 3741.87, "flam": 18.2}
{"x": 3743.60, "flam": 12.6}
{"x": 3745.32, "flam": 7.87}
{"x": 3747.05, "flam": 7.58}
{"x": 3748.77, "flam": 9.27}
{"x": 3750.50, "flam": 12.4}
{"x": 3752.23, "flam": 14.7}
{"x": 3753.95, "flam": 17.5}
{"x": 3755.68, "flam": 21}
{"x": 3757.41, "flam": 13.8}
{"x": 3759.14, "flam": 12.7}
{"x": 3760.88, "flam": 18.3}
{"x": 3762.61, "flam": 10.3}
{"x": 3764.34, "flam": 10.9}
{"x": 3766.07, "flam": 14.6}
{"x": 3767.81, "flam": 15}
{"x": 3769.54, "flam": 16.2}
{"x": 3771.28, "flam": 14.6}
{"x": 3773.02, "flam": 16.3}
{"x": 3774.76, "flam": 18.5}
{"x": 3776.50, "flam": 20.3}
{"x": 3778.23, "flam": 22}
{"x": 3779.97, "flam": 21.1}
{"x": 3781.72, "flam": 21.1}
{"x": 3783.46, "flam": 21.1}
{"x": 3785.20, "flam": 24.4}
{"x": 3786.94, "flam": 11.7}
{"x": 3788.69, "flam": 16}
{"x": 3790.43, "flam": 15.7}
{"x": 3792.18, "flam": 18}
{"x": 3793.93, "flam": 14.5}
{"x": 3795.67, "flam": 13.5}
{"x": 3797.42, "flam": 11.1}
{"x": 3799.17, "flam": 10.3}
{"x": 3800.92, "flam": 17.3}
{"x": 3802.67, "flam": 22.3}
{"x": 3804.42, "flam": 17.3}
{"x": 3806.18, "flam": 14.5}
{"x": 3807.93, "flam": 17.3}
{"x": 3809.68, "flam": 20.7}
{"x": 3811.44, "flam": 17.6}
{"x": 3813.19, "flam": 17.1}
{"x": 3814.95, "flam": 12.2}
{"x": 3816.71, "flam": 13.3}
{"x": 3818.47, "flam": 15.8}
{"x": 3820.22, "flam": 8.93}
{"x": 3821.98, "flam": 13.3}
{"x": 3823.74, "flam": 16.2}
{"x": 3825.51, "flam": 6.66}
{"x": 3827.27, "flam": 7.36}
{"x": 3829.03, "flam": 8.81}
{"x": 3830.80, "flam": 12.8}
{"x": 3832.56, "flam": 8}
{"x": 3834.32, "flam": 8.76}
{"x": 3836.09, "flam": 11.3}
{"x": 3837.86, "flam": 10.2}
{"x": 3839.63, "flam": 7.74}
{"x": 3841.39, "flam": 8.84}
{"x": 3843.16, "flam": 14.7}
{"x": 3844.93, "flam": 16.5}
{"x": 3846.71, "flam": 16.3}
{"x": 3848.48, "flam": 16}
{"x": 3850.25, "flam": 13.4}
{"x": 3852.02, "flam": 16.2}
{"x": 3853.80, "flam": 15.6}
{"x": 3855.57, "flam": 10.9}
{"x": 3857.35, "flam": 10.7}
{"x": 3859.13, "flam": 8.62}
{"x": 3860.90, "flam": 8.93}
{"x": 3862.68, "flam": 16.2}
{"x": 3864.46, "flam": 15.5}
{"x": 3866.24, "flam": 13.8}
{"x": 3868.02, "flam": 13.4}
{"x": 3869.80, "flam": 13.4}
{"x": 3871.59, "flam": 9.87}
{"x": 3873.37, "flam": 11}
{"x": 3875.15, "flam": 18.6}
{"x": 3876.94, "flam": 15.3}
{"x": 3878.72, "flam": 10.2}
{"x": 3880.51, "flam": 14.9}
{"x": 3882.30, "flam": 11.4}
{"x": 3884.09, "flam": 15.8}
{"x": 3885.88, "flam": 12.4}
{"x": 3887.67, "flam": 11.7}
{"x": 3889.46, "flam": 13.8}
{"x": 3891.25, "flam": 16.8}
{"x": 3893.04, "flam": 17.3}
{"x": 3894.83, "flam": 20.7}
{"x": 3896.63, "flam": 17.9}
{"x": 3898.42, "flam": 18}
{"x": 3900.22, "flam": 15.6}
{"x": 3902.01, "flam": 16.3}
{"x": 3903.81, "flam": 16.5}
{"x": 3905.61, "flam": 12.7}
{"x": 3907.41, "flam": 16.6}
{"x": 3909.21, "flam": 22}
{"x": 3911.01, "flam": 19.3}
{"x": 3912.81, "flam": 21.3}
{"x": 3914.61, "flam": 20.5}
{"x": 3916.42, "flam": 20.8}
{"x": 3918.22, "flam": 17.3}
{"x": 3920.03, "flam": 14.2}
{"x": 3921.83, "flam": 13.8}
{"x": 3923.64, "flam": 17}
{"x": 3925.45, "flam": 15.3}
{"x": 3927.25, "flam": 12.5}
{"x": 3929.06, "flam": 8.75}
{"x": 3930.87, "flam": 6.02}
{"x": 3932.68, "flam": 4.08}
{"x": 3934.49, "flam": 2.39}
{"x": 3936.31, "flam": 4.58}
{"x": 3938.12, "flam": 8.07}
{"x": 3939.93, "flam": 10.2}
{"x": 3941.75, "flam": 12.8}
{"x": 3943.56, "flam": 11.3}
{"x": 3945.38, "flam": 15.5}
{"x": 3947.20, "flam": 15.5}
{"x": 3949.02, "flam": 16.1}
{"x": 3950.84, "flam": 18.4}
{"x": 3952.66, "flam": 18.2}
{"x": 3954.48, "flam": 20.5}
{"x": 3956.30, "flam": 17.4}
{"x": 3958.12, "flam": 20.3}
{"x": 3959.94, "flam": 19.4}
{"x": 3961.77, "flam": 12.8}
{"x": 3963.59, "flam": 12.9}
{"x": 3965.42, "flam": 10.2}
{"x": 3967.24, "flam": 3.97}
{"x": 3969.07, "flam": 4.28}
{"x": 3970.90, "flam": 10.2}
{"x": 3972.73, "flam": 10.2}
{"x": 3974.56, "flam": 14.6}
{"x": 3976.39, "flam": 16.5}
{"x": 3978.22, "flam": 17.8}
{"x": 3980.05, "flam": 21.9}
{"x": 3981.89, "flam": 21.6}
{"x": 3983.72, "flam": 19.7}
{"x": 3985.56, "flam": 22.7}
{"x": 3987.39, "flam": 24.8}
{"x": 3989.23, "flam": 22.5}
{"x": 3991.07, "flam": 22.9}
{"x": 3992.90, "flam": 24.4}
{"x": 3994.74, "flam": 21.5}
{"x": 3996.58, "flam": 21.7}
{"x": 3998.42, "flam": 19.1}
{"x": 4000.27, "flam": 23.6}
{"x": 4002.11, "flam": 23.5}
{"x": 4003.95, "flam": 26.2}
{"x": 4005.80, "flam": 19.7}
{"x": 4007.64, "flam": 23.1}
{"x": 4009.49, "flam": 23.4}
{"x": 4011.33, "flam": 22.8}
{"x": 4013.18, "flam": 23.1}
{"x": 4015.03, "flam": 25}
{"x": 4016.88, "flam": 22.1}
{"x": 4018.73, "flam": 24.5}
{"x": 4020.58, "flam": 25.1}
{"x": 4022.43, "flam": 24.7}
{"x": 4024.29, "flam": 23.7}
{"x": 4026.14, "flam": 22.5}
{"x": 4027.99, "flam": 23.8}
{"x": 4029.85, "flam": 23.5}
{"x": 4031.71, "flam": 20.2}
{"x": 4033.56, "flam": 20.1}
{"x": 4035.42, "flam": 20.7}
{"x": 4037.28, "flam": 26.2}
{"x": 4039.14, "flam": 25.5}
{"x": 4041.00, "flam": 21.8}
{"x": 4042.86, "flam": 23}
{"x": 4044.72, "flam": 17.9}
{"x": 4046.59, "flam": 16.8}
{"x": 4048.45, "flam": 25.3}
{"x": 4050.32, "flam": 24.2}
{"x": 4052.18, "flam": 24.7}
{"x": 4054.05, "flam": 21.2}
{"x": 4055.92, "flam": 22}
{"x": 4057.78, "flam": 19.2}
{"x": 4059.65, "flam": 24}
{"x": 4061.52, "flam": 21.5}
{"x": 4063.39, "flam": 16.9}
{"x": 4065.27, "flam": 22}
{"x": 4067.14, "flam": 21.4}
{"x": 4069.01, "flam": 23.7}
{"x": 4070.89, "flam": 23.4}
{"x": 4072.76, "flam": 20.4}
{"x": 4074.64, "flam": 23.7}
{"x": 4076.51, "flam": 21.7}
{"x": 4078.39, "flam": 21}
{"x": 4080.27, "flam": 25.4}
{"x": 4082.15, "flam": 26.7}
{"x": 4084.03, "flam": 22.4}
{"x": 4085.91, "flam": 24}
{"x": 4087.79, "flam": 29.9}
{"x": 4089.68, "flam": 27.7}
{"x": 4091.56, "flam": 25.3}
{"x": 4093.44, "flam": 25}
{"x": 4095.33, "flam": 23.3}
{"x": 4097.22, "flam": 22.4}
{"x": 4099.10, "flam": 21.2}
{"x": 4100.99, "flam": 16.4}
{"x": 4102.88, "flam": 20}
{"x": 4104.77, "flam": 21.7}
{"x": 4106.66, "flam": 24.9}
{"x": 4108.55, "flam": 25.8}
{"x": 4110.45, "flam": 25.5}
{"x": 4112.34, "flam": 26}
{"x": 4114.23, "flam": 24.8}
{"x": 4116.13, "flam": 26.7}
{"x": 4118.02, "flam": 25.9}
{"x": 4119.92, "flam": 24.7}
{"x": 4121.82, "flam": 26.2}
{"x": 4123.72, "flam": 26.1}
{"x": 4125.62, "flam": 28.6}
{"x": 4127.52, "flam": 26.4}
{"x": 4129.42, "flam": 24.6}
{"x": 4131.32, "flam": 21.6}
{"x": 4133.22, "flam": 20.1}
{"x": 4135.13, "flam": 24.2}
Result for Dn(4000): 1.8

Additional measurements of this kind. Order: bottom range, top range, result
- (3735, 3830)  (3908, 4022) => 1.28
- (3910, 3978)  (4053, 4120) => 1.85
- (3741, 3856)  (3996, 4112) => 1.80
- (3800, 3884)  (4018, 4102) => 1.91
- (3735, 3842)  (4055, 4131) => 1.95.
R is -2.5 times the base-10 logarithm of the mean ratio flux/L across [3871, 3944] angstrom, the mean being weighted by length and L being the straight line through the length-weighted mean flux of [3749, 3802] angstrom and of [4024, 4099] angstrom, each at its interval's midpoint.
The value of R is 0.33 mag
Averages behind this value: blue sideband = 16.1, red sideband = 22.8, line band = 14.1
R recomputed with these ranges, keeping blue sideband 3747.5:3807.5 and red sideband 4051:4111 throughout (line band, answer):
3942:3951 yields 0.31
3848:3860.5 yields 0.36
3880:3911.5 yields 0.17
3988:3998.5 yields -0.07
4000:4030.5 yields -0.10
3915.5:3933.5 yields 0.43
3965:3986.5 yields 0.38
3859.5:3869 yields 0.33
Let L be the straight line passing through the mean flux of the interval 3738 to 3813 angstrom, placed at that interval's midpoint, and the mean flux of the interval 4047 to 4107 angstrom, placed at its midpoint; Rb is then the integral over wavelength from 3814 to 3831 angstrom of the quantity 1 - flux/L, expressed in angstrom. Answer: 5.4 angstrom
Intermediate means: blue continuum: 15.8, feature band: 11.5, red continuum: 22.8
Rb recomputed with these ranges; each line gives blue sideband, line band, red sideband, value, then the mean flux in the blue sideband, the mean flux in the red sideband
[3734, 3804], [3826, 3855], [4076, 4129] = 8.75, 15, 24.5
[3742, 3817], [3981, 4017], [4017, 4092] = -2.03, 15.7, 22.9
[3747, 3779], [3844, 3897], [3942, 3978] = 2.08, 15.2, 14.2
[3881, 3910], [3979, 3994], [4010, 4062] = -1.61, 15.9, 22.7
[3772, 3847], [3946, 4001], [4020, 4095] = 7.46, 14.8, 23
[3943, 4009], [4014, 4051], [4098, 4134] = -4.33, 18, 24.1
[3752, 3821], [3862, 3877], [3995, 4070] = 3.54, 16.3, 22.5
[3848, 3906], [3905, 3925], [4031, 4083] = -2.39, 14.2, 22.2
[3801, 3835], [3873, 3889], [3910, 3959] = 0.46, 13.7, 14.2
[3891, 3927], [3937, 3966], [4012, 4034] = 6.91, 17.4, 23.3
